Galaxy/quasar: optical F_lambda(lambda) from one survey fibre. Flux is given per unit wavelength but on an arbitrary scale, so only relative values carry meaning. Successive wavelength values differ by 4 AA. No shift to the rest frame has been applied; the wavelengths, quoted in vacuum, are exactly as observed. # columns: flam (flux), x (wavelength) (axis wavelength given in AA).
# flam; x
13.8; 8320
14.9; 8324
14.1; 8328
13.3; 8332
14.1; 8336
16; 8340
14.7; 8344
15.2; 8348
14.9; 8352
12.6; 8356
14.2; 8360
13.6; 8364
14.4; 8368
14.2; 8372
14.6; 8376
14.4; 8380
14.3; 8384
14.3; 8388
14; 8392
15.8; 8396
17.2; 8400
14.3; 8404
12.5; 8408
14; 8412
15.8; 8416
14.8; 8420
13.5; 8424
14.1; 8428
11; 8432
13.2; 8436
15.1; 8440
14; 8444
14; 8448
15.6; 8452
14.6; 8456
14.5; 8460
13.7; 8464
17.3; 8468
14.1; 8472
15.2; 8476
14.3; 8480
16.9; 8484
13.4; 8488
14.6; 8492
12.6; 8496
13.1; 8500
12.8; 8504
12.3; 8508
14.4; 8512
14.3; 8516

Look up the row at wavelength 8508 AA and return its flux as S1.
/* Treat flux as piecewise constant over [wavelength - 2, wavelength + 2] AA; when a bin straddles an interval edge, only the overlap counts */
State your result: 12.3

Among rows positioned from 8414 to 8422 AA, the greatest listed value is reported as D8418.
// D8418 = 15.8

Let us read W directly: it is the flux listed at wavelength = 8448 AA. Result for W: 14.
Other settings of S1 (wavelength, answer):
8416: 15.8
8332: 13.3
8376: 14.6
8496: 12.6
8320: 13.8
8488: 13.4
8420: 14.8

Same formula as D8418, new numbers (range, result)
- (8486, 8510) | 14.6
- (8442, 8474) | 17.3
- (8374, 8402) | 17.2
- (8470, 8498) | 16.9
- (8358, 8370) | 14.4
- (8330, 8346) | 16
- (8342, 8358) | 15.2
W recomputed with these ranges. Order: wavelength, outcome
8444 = 14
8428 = 14.1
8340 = 16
